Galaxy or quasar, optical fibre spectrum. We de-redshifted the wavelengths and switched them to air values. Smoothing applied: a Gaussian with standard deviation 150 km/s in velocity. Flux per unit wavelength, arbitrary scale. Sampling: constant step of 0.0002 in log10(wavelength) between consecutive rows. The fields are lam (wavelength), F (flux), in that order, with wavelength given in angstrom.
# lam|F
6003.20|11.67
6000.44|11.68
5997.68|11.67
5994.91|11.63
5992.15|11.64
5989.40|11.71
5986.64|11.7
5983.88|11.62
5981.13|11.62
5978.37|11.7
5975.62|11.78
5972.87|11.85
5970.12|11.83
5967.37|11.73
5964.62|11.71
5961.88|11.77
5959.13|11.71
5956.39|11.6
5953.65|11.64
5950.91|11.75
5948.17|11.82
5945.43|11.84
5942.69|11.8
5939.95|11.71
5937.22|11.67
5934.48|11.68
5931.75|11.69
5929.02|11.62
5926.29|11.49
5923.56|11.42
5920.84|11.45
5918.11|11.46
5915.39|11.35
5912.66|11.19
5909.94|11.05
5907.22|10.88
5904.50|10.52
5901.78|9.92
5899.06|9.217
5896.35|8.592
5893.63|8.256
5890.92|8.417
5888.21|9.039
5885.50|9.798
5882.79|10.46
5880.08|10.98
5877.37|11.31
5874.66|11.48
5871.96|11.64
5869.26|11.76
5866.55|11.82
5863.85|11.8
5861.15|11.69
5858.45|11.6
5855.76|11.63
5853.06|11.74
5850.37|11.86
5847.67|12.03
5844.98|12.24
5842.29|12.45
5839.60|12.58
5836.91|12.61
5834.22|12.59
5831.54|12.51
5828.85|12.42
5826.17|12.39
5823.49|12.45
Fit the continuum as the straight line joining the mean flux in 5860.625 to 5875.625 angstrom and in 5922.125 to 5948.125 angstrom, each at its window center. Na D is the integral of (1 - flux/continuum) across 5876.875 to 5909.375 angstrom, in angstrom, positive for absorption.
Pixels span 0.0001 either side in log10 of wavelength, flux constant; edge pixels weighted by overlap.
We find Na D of 5.3 angstrom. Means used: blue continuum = 11.7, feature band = 9.77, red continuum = 11.7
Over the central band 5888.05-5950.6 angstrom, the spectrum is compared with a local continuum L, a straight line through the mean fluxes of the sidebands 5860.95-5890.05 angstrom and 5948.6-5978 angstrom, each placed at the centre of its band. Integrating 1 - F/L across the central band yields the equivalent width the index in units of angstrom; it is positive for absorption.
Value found 3.0 angstrom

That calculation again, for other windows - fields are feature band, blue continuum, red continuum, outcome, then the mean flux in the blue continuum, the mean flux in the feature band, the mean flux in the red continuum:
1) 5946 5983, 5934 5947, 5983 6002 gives -0.09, 11.7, 11.7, 11.7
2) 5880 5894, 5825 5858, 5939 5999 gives 3.03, 12.2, 9.45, 11.7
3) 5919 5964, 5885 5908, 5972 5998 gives -4.84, 9.35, 11.7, 11.7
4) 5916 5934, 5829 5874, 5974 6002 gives 0.49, 12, 11.5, 11.7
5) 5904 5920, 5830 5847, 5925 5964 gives 1.10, 12.5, 11.1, 11.7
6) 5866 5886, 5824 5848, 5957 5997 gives 1.72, 12.4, 11.2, 11.7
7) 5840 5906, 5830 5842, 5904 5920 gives 5.64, 12.6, 10.9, 11.1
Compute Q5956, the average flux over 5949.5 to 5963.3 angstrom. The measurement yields 11.7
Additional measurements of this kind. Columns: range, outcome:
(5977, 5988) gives 11.7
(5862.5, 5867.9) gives 11.8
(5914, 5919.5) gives 11.4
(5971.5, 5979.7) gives 11.8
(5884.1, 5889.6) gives 9.43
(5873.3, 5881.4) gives 11.3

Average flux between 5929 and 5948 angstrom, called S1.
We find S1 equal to 11.7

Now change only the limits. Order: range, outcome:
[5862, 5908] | 10.4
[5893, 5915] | 10.1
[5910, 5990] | 11.6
